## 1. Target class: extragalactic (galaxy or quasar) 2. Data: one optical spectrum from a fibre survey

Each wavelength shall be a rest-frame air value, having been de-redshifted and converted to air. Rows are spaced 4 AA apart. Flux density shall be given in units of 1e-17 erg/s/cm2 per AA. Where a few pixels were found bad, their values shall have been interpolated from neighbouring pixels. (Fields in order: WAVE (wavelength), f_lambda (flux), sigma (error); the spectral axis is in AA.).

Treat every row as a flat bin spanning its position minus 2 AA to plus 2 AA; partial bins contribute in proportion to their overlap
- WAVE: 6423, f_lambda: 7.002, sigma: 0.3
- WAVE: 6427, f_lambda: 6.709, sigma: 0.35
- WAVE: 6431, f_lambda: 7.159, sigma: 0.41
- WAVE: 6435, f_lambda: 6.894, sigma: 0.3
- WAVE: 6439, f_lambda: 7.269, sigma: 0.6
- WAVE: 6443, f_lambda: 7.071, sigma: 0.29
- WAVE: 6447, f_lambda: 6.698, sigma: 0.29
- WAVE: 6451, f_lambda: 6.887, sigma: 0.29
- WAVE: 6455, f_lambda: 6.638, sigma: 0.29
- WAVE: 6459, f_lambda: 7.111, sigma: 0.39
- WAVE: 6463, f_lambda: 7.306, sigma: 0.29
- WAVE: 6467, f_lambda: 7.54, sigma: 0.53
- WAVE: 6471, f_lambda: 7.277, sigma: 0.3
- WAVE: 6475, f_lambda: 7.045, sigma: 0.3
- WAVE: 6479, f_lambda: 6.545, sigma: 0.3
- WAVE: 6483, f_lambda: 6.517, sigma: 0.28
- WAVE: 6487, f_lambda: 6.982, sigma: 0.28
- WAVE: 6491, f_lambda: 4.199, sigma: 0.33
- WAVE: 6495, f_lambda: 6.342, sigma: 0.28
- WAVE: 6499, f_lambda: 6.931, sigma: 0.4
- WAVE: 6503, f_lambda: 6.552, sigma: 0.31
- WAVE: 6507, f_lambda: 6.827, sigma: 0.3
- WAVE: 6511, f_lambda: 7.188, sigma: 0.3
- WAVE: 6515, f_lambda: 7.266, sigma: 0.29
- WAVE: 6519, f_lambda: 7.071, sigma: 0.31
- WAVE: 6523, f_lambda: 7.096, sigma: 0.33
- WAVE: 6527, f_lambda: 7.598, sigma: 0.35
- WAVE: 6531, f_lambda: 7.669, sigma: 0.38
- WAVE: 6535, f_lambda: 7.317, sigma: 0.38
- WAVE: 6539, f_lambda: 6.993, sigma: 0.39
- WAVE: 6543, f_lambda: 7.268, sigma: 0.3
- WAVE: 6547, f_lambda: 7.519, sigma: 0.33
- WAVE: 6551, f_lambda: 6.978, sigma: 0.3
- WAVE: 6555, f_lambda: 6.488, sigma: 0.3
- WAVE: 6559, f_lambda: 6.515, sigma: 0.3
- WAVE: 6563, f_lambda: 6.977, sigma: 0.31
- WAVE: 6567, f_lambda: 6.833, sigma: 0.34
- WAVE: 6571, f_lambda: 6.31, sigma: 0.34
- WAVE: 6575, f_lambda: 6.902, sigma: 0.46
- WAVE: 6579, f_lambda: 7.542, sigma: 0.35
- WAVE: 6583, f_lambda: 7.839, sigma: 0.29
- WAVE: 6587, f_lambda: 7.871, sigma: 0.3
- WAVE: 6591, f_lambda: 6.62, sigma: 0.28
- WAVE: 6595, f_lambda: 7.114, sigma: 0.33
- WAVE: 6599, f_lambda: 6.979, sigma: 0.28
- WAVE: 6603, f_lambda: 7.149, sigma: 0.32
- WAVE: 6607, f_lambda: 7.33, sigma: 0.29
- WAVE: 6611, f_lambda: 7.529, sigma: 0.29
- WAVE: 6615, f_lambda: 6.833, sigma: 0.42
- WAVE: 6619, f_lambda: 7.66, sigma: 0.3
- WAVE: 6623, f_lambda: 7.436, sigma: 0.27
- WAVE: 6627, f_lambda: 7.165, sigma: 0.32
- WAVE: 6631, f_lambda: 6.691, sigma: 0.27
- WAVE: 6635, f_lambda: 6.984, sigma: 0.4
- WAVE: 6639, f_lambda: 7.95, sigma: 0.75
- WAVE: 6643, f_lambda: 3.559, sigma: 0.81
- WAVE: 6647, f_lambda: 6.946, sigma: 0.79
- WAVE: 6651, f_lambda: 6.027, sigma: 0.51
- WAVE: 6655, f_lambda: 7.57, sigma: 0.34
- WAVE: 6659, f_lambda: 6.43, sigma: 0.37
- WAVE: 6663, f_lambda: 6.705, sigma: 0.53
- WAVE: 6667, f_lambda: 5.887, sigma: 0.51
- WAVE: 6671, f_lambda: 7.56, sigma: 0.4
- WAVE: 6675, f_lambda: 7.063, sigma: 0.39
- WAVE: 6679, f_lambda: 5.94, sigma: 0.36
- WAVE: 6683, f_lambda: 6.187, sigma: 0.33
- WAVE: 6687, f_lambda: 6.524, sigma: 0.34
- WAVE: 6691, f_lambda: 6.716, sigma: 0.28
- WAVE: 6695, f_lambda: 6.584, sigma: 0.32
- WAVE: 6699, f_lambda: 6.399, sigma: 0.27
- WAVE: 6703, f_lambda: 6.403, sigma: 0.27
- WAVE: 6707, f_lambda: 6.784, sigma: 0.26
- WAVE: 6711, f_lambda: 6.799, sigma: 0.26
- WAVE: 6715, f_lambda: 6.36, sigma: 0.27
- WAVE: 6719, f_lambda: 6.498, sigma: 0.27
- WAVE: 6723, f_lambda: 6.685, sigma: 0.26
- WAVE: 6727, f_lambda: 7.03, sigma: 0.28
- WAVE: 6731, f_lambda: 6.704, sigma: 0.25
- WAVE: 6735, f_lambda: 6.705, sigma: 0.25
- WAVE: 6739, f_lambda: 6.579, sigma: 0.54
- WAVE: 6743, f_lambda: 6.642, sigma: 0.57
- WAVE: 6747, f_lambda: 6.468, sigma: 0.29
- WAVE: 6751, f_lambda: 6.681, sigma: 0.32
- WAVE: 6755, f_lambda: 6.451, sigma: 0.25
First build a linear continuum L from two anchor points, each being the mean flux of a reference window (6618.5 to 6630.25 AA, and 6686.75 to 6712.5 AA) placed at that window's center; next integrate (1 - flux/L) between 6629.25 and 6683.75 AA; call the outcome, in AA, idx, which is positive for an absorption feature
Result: 3.6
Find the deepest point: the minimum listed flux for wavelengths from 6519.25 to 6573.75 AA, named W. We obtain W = 6.31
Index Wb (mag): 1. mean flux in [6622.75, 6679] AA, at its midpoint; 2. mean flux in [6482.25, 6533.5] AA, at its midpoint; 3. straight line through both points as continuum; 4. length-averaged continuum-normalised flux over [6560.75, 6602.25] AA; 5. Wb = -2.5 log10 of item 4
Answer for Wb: -0.06 mag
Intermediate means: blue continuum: 6.8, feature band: 7.1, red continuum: 6.66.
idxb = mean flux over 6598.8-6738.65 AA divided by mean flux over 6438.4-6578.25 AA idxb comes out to 0.97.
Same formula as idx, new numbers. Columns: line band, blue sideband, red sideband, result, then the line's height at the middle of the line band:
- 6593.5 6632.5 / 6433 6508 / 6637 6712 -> -3.5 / 6.6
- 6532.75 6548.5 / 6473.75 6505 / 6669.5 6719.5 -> -2.1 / 6.43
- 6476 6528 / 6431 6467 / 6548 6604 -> 2.4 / 7.02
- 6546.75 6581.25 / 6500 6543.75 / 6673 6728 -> 0.7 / 7.02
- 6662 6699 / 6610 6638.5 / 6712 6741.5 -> 1.9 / 6.91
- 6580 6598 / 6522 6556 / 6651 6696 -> -0.9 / 7.01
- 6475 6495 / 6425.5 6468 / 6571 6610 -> 2.5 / 7.07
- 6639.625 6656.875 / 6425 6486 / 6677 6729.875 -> 1.2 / 6.63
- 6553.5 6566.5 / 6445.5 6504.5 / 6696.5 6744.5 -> 0.0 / 6.68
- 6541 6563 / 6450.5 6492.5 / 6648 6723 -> -0.9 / 6.69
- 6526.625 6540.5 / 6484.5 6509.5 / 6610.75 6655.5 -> -2.0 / 6.46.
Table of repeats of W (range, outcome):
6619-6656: 3.559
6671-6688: 5.94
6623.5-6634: 6.691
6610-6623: 6.833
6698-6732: 6.36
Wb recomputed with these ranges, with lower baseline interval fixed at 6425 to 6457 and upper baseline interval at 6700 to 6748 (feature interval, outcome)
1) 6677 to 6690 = 0.07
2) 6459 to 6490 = -0.01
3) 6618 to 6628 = -0.11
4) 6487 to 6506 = 0.12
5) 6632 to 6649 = 0.06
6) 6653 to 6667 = -0.01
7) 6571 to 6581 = -0.04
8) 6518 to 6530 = -0.07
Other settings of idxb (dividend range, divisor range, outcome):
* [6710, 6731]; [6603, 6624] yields 0.91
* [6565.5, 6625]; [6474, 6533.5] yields 1.06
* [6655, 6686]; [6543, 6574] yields 0.97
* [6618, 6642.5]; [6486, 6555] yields 1.02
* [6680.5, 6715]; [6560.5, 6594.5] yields 0.92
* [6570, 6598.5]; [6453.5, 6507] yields 1.07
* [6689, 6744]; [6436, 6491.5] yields 0.97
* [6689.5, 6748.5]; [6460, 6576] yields 0.96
